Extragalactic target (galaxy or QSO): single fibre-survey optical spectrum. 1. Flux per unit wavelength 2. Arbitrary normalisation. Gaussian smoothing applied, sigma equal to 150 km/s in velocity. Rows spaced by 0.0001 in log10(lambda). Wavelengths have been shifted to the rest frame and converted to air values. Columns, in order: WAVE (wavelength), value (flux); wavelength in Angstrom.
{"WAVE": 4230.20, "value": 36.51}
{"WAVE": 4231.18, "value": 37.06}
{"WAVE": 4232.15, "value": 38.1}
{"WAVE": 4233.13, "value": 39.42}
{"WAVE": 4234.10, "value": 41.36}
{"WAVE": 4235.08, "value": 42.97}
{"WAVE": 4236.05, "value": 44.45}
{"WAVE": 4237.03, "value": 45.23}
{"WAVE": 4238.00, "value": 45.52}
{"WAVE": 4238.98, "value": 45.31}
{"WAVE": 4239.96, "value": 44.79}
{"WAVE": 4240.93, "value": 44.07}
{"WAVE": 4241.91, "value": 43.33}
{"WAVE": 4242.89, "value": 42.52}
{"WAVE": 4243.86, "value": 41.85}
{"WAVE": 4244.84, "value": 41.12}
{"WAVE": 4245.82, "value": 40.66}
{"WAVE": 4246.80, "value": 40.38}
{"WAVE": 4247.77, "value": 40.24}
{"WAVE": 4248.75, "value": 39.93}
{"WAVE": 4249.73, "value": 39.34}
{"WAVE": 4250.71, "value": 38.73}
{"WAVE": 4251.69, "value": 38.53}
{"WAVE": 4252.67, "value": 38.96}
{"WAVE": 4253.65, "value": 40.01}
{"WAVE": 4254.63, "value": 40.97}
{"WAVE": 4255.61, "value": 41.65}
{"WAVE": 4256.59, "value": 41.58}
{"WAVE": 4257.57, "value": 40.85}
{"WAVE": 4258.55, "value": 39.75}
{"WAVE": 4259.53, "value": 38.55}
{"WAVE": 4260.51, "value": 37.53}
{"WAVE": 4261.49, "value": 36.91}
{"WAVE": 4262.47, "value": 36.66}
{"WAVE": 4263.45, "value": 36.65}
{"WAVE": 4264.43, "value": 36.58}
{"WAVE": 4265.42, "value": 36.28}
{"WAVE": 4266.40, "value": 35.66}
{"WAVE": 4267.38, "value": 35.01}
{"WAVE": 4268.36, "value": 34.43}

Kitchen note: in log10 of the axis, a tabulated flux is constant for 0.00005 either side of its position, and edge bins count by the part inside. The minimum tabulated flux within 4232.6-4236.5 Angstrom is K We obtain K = 39.42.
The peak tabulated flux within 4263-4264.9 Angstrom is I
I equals 36.65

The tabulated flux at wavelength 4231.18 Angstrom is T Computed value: 37.06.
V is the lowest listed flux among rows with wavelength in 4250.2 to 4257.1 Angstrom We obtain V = 38.53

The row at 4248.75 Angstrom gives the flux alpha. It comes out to 39.93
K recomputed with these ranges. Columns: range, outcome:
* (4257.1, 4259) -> 39.75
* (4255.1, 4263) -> 36.66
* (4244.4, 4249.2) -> 39.93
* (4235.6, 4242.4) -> 43.33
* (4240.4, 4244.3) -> 41.85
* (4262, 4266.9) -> 35.66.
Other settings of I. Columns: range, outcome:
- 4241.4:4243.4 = 43.33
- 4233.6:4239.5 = 45.52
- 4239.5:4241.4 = 44.79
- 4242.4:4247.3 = 42.52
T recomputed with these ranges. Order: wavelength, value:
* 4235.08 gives 42.97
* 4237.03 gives 45.23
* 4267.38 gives 35.01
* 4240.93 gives 44.07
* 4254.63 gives 40.97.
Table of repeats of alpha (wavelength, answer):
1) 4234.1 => 41.36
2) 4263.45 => 36.65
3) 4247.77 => 40.24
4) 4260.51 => 37.53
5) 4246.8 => 40.38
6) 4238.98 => 45.31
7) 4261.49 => 36.91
